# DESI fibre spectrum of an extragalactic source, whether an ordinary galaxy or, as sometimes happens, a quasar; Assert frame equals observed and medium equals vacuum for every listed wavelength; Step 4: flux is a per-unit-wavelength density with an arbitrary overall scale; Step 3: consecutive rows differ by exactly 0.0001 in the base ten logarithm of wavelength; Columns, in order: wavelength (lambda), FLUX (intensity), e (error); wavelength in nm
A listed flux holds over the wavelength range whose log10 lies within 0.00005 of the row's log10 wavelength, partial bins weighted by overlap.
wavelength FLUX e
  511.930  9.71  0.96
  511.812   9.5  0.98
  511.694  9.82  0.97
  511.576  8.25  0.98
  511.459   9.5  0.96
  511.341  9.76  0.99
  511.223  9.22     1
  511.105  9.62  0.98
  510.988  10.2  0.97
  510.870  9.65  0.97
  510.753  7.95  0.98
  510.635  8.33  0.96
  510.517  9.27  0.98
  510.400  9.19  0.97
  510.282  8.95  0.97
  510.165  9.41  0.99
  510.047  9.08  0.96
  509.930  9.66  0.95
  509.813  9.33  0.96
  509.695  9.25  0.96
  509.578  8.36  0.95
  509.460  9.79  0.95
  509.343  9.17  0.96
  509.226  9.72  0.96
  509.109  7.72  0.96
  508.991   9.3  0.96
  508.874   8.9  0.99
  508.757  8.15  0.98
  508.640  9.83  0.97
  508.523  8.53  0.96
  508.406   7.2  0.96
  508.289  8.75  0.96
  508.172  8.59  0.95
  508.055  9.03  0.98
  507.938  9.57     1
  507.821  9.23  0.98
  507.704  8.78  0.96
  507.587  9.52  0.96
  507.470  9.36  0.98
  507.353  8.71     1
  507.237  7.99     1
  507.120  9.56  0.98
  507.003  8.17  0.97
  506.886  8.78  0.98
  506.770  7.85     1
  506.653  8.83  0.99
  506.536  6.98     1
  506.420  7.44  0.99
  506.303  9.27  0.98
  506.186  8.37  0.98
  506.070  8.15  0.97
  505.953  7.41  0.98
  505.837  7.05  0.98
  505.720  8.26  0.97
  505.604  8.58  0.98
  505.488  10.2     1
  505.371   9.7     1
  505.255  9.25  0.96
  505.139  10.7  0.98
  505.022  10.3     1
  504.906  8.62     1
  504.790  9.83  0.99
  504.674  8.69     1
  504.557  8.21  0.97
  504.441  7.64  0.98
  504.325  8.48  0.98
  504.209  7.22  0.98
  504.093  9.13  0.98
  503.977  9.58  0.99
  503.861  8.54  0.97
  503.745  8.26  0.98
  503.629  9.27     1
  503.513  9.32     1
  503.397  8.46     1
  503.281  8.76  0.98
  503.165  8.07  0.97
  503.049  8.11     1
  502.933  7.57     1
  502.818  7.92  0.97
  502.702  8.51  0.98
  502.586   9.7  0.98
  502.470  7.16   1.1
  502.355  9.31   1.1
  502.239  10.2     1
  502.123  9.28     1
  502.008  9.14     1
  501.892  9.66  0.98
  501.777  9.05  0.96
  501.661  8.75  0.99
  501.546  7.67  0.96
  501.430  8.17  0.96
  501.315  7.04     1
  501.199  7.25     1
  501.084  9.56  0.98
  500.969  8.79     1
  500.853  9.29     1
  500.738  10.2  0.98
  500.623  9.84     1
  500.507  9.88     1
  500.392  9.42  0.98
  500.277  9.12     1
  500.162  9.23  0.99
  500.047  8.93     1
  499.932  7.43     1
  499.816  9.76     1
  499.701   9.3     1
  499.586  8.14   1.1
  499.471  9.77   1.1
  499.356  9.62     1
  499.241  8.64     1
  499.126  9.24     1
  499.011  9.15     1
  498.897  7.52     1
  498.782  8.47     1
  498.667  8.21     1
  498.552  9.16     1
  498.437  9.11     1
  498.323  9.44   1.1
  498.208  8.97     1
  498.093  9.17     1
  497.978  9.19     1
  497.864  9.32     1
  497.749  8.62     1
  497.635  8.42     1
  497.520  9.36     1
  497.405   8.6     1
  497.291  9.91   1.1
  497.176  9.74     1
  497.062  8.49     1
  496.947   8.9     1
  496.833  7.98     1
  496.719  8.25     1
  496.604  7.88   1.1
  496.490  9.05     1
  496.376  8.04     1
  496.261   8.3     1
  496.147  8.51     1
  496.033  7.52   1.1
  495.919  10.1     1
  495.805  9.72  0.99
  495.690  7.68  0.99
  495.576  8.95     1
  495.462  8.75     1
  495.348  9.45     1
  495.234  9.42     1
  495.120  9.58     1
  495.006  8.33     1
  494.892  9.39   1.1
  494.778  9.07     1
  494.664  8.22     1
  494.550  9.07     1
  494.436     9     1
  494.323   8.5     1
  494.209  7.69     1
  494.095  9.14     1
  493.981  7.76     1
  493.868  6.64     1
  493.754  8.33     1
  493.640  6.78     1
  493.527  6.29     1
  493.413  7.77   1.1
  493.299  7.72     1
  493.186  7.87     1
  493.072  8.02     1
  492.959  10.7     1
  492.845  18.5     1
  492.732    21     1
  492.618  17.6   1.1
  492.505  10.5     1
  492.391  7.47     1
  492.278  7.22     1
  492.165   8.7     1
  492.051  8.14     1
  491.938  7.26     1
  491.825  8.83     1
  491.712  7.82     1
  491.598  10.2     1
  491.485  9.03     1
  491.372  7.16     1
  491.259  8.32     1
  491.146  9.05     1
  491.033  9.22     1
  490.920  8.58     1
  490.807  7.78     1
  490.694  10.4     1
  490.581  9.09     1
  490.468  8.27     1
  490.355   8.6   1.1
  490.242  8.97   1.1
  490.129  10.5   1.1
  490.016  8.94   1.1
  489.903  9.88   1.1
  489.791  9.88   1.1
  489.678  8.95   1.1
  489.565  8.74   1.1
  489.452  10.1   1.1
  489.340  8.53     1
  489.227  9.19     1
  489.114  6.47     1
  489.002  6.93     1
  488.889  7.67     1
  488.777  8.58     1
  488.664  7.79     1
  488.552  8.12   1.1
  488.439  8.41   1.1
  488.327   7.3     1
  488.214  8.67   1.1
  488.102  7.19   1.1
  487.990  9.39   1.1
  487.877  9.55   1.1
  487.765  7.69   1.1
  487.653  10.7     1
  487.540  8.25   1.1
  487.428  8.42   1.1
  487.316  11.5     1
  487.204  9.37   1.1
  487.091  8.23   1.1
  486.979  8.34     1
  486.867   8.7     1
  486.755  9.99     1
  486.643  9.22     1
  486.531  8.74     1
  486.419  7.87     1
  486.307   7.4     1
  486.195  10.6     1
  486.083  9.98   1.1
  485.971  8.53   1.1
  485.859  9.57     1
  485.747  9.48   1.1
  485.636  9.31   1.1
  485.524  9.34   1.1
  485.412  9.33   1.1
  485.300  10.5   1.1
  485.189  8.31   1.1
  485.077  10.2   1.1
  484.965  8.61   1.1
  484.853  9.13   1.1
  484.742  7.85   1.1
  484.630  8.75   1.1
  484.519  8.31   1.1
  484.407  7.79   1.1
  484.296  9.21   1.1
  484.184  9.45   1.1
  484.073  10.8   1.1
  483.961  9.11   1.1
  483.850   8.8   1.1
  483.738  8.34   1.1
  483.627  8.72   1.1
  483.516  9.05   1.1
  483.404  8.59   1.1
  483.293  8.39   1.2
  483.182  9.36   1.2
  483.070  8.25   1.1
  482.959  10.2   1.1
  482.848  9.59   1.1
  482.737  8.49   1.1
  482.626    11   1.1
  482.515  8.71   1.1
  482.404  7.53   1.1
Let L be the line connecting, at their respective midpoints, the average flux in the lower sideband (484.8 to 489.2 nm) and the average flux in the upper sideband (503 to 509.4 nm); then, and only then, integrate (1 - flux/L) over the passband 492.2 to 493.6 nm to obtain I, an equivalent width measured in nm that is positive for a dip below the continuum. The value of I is -0.32 nm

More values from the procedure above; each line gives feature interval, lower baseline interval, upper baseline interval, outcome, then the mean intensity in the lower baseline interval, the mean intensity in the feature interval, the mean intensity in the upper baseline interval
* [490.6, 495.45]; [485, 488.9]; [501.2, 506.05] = -0.21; 8.93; 9.22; 8.68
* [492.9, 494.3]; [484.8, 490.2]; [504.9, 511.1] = 0.15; 8.92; 7.92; 8.88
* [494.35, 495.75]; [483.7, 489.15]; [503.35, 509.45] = -0.02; 8.82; 8.9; 8.74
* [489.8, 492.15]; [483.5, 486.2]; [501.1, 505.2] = 0.04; 9.14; 8.82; 8.68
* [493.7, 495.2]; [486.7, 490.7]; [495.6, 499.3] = 0.04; 8.79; 8.53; 8.77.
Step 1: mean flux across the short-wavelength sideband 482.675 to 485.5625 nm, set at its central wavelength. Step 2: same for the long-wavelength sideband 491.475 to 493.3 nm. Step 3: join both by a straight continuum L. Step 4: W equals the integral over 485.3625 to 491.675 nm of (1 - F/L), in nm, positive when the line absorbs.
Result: 0.61 nm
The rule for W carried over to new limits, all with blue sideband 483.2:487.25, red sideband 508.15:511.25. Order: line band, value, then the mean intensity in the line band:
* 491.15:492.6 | 0.06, 8.66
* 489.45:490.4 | -0.04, 9.36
